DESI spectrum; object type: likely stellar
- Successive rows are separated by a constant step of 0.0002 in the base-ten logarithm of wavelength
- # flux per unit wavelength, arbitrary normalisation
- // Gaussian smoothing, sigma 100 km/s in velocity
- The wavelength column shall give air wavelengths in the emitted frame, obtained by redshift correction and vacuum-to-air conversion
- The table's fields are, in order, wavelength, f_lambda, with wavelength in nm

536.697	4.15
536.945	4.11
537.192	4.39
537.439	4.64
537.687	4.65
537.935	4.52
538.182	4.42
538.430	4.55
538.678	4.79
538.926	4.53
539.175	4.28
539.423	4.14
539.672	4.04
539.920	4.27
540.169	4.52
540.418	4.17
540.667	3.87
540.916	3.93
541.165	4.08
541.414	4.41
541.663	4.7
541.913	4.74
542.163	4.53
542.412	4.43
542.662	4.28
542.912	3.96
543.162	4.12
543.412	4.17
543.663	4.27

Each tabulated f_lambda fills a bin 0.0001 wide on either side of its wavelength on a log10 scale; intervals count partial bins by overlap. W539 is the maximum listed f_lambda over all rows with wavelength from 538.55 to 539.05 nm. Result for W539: 4.79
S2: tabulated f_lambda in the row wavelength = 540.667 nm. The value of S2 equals 3.87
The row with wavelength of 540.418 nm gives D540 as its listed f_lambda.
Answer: 4.17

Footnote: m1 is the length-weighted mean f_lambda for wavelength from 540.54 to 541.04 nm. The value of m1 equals 3.9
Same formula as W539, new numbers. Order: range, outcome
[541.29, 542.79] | 4.74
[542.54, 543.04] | 4.28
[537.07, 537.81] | 4.65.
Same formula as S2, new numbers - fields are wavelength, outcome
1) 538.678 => 4.79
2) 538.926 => 4.53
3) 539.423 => 4.14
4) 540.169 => 4.52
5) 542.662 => 4.28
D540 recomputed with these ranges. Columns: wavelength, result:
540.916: 3.93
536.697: 4.15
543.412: 4.17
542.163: 4.53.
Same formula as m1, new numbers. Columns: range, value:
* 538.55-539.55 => 4.43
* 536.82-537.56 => 4.38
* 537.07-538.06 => 4.55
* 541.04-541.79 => 4.4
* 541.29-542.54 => 4.56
